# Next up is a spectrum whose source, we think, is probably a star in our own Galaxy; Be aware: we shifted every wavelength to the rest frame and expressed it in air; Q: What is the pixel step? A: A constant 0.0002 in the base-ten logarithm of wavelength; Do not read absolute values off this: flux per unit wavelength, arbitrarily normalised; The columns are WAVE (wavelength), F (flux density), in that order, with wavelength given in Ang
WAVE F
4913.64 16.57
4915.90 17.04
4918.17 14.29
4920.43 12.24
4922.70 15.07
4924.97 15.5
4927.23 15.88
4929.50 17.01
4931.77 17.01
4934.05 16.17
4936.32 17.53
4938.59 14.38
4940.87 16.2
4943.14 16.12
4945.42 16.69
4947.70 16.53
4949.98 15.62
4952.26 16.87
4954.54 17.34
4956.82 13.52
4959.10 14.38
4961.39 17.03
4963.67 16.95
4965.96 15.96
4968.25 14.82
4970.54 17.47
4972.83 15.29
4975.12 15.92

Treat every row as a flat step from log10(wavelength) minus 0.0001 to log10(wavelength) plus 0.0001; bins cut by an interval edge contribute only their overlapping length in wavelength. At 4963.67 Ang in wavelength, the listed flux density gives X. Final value 16.95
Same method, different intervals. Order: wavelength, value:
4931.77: 17.01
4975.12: 15.92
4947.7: 16.53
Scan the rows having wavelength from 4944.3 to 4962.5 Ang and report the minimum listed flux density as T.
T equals 13.52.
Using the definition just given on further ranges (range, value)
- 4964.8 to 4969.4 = 14.82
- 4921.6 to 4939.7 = 14.38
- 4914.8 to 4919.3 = 14.29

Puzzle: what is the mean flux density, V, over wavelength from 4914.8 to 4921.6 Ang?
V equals 14.5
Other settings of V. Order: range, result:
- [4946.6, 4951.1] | 16.1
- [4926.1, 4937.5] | 16.7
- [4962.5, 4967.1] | 16.5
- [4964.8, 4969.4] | 15.4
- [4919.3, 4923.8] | 13.6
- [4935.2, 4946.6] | 16.2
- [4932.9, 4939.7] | 16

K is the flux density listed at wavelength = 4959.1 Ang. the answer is 14.38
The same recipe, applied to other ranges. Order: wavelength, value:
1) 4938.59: 14.38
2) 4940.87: 16.2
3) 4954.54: 17.34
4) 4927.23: 15.88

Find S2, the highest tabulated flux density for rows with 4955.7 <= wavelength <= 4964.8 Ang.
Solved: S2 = 17.03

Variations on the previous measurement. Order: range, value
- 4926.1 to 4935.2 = 17.01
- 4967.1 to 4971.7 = 17.47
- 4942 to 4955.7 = 17.34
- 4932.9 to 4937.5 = 17.53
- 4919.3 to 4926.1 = 15.5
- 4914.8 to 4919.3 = 17.04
